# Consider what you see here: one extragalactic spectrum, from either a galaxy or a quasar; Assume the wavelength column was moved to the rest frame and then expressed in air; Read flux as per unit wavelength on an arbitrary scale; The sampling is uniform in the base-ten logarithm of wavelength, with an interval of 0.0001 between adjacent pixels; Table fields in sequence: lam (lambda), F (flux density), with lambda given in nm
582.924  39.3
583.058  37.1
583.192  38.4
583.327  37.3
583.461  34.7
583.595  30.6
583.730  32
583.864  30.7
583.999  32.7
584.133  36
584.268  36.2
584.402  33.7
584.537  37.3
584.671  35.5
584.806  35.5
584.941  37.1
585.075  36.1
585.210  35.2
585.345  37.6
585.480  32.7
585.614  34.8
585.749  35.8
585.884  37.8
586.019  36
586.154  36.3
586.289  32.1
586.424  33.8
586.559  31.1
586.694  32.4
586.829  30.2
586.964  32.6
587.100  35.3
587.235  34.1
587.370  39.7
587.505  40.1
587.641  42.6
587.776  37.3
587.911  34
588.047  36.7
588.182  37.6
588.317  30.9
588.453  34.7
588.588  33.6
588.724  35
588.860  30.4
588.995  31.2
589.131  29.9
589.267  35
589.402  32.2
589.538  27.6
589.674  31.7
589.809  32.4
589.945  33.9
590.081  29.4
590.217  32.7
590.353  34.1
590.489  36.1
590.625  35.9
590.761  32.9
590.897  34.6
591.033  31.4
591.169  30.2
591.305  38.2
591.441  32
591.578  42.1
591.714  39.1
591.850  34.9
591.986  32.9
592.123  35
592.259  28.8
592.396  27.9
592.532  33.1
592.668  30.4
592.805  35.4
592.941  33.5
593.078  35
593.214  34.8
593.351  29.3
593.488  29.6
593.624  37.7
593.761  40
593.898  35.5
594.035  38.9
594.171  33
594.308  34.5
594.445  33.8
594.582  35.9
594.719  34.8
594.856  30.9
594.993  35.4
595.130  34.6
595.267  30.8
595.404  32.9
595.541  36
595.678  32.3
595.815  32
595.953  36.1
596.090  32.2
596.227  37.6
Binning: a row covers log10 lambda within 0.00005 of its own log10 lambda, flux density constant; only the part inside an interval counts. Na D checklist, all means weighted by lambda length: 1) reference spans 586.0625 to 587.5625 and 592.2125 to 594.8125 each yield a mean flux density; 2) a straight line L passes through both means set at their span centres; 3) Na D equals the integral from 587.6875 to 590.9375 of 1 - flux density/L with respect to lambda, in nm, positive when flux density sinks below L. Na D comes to 0.07 nm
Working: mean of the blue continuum 34.3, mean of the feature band 33.4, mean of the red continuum 33.8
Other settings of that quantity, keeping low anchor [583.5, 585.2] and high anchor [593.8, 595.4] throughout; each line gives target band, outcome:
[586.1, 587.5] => 0.02 nm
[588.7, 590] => 0.10 nm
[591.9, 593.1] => 0.07 nm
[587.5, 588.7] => -0.06 nm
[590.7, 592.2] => -0.02 nm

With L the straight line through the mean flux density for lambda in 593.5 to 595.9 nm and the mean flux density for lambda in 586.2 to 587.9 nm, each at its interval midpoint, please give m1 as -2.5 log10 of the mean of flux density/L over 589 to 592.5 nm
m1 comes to 0.05 mag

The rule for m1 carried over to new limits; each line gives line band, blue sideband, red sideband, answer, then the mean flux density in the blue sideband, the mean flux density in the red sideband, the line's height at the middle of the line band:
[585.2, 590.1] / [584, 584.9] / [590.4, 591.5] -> 0.02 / 35.5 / 33.9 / 34.7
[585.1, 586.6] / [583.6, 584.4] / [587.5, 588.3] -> 0.01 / 33.3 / 37.4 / 35.3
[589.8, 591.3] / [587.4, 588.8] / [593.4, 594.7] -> 0.08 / 36.3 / 35.3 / 35.9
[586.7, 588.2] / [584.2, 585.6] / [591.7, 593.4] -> -0.04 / 35.7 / 32.9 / 34.8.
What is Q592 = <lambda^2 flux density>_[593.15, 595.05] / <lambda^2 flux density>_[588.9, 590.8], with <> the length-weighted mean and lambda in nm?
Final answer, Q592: 1.08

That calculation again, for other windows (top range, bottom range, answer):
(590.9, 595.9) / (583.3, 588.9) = 1.00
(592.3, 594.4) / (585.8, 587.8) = 0.98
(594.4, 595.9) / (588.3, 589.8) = 1.07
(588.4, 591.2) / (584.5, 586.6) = 0.94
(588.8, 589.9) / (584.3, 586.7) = 0.90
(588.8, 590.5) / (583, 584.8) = 0.94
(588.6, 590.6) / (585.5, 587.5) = 0.95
